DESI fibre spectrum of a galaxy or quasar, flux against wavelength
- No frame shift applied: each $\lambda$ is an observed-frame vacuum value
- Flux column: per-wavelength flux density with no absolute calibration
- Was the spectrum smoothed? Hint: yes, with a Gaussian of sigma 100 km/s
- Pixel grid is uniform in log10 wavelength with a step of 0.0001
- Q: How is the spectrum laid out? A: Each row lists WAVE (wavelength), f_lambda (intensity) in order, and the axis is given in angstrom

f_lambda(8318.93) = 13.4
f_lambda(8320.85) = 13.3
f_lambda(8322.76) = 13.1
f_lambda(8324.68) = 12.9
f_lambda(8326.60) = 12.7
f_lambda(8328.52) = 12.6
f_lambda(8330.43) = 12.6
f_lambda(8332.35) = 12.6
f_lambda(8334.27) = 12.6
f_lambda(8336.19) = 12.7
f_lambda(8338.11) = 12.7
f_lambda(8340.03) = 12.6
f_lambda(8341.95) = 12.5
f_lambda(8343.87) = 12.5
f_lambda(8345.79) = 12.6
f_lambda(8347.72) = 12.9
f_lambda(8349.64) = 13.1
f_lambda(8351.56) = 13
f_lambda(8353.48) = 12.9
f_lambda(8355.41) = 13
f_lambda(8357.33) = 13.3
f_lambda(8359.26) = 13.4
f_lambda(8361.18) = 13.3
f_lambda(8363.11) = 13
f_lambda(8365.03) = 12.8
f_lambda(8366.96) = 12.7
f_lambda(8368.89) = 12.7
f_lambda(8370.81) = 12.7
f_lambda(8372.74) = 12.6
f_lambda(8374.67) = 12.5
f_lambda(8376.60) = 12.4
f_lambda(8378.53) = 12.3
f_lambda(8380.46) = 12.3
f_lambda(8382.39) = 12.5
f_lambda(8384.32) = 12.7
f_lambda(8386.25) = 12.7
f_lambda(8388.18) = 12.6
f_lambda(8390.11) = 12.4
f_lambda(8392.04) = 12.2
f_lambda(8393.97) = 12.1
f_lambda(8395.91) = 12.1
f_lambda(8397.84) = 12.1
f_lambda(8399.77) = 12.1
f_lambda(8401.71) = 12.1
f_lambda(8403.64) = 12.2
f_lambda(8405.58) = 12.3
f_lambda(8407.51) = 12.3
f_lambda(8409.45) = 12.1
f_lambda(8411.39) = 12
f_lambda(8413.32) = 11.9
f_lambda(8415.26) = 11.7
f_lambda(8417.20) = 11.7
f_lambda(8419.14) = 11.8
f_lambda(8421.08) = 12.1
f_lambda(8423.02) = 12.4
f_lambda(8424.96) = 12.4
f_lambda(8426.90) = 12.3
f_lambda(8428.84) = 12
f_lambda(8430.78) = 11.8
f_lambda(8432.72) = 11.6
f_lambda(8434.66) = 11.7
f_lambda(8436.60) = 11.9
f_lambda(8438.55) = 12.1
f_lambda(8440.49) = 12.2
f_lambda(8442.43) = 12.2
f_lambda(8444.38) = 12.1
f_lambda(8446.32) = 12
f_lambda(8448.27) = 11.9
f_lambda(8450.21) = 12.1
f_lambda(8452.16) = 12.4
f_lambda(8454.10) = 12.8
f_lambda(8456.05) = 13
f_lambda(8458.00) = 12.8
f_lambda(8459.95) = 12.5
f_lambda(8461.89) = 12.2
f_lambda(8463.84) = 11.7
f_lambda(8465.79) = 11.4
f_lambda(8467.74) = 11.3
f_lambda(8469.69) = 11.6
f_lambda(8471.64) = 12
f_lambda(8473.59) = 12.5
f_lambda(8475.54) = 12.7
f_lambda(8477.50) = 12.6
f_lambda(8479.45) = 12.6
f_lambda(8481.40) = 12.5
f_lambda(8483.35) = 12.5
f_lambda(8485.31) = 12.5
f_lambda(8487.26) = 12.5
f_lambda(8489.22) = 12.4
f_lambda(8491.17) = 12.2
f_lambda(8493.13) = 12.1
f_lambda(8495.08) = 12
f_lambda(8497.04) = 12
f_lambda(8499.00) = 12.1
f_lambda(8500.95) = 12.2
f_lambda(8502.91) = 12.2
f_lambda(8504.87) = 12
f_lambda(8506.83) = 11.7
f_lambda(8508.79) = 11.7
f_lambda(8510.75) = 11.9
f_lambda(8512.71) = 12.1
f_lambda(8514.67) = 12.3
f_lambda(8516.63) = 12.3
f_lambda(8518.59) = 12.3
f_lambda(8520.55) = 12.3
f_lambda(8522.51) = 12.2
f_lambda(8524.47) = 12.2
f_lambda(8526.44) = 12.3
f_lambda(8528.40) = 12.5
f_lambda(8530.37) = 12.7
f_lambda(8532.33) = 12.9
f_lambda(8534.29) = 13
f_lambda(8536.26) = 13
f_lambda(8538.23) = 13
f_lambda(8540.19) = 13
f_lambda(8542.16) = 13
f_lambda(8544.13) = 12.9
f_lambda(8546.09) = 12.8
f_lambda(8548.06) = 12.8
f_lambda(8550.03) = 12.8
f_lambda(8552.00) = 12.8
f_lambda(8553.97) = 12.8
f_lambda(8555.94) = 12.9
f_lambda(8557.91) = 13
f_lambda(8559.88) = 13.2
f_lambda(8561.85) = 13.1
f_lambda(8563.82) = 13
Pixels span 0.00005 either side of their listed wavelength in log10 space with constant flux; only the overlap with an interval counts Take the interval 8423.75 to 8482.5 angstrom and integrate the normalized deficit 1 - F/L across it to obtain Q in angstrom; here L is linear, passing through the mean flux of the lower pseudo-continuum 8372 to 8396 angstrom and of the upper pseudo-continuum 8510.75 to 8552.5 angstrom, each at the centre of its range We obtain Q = 1.6 angstrom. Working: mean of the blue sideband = 12.4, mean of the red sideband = 12.6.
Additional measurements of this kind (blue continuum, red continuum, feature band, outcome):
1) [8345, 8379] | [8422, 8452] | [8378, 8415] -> 0.7 angstrom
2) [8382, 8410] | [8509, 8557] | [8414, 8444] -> 0.9 angstrom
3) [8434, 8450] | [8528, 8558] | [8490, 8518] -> 1.1 angstrom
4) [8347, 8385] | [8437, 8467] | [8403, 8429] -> 0.8 angstrom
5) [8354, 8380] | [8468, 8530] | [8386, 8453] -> 2.6 angstrom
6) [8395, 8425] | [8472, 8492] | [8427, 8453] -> 0.5 angstrom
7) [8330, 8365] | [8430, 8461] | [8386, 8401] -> 0.3 angstrom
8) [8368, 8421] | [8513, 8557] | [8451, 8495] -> 0.6 angstrom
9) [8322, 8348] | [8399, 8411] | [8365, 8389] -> -0.4 angstrom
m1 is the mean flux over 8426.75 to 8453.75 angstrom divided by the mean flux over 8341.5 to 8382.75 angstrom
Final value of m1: 0.9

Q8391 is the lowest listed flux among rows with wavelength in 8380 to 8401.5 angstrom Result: 12.1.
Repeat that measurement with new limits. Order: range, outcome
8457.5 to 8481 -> 11.3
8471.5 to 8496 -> 12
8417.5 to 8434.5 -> 11.6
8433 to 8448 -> 11.7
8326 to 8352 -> 12.5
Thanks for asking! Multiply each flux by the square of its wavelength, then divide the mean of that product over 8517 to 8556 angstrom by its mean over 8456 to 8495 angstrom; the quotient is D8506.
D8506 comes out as 1.05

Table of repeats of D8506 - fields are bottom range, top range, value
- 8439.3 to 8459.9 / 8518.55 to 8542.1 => 1.04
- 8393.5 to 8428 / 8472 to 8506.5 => 1.04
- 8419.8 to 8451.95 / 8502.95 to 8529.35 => 1.03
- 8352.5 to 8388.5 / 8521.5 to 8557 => 1.04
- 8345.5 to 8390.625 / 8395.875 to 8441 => 0.95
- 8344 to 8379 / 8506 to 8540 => 1.00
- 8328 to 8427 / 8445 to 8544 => 1.01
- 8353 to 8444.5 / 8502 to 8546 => 1.04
